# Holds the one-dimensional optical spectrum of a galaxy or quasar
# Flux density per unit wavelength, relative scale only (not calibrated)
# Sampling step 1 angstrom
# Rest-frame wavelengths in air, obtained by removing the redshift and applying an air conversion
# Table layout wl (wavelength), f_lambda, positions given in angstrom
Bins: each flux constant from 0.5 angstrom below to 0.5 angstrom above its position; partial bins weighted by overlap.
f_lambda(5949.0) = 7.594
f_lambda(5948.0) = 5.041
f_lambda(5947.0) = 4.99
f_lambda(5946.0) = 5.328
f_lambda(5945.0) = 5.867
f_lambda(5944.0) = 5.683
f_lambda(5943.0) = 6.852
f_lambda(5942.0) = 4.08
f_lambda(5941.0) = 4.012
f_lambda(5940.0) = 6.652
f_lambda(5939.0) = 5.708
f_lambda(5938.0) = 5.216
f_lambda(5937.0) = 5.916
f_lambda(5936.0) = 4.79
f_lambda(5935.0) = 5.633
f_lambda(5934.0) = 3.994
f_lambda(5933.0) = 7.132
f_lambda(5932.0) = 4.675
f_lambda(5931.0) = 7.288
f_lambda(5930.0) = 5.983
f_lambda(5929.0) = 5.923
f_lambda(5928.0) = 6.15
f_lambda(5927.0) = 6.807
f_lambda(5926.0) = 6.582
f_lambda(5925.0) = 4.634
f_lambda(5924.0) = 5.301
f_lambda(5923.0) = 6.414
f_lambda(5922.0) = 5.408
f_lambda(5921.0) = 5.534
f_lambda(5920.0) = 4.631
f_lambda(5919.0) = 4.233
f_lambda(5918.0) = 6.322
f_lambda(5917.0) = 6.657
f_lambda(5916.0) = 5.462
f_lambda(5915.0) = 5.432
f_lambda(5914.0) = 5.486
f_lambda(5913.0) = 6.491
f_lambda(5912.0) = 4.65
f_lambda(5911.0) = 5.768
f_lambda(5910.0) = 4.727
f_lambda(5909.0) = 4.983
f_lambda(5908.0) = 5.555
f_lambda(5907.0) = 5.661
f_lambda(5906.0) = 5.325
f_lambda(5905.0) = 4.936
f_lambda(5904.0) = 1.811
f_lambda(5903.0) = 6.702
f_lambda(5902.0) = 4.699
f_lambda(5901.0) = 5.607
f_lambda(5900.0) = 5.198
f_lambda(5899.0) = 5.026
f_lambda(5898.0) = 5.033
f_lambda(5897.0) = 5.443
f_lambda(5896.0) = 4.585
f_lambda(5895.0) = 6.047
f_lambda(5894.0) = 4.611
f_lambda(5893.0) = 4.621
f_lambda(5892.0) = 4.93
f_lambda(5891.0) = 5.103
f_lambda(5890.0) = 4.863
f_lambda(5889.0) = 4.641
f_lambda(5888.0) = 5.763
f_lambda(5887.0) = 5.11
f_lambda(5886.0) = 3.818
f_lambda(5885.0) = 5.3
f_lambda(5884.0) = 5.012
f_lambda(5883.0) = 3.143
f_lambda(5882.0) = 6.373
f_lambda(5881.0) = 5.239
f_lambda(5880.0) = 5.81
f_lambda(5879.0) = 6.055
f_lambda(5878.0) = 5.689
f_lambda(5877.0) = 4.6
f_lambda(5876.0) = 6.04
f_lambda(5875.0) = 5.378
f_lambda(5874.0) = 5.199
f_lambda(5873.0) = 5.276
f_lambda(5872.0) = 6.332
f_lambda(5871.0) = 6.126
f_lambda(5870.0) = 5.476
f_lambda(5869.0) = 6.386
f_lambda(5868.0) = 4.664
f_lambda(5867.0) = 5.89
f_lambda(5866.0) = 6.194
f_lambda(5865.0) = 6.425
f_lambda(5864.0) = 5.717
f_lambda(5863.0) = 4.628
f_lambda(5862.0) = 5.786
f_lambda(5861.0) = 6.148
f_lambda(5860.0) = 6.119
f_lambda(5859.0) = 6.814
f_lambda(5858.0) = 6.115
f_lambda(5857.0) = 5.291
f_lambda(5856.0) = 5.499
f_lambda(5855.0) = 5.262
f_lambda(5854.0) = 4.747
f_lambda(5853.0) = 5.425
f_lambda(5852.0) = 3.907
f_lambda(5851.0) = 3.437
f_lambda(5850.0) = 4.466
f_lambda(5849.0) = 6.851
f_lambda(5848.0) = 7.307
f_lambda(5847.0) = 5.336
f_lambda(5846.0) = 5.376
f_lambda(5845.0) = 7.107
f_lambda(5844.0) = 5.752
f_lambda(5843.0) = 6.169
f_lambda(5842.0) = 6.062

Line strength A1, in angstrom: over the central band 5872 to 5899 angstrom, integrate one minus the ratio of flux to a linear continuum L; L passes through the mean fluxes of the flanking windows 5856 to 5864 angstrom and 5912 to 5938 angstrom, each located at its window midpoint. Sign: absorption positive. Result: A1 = 2.8 angstrom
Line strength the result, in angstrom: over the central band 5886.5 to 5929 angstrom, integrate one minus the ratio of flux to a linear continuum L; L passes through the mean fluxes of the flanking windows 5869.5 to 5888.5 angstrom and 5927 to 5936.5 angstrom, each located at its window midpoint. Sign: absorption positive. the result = 2.11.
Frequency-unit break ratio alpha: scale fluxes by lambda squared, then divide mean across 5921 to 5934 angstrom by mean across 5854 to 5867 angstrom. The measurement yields 1.0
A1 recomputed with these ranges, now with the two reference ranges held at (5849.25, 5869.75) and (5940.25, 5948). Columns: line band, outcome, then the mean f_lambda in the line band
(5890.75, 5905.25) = 1.16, 4.95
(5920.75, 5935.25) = -1.41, 5.84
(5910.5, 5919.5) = -0.44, 5.61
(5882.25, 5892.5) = 1.13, 4.81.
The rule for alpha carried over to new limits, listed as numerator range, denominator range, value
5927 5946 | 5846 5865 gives 1.06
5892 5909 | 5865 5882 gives 0.90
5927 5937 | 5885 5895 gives 1.20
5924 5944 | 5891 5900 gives 1.14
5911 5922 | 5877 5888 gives 1.08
